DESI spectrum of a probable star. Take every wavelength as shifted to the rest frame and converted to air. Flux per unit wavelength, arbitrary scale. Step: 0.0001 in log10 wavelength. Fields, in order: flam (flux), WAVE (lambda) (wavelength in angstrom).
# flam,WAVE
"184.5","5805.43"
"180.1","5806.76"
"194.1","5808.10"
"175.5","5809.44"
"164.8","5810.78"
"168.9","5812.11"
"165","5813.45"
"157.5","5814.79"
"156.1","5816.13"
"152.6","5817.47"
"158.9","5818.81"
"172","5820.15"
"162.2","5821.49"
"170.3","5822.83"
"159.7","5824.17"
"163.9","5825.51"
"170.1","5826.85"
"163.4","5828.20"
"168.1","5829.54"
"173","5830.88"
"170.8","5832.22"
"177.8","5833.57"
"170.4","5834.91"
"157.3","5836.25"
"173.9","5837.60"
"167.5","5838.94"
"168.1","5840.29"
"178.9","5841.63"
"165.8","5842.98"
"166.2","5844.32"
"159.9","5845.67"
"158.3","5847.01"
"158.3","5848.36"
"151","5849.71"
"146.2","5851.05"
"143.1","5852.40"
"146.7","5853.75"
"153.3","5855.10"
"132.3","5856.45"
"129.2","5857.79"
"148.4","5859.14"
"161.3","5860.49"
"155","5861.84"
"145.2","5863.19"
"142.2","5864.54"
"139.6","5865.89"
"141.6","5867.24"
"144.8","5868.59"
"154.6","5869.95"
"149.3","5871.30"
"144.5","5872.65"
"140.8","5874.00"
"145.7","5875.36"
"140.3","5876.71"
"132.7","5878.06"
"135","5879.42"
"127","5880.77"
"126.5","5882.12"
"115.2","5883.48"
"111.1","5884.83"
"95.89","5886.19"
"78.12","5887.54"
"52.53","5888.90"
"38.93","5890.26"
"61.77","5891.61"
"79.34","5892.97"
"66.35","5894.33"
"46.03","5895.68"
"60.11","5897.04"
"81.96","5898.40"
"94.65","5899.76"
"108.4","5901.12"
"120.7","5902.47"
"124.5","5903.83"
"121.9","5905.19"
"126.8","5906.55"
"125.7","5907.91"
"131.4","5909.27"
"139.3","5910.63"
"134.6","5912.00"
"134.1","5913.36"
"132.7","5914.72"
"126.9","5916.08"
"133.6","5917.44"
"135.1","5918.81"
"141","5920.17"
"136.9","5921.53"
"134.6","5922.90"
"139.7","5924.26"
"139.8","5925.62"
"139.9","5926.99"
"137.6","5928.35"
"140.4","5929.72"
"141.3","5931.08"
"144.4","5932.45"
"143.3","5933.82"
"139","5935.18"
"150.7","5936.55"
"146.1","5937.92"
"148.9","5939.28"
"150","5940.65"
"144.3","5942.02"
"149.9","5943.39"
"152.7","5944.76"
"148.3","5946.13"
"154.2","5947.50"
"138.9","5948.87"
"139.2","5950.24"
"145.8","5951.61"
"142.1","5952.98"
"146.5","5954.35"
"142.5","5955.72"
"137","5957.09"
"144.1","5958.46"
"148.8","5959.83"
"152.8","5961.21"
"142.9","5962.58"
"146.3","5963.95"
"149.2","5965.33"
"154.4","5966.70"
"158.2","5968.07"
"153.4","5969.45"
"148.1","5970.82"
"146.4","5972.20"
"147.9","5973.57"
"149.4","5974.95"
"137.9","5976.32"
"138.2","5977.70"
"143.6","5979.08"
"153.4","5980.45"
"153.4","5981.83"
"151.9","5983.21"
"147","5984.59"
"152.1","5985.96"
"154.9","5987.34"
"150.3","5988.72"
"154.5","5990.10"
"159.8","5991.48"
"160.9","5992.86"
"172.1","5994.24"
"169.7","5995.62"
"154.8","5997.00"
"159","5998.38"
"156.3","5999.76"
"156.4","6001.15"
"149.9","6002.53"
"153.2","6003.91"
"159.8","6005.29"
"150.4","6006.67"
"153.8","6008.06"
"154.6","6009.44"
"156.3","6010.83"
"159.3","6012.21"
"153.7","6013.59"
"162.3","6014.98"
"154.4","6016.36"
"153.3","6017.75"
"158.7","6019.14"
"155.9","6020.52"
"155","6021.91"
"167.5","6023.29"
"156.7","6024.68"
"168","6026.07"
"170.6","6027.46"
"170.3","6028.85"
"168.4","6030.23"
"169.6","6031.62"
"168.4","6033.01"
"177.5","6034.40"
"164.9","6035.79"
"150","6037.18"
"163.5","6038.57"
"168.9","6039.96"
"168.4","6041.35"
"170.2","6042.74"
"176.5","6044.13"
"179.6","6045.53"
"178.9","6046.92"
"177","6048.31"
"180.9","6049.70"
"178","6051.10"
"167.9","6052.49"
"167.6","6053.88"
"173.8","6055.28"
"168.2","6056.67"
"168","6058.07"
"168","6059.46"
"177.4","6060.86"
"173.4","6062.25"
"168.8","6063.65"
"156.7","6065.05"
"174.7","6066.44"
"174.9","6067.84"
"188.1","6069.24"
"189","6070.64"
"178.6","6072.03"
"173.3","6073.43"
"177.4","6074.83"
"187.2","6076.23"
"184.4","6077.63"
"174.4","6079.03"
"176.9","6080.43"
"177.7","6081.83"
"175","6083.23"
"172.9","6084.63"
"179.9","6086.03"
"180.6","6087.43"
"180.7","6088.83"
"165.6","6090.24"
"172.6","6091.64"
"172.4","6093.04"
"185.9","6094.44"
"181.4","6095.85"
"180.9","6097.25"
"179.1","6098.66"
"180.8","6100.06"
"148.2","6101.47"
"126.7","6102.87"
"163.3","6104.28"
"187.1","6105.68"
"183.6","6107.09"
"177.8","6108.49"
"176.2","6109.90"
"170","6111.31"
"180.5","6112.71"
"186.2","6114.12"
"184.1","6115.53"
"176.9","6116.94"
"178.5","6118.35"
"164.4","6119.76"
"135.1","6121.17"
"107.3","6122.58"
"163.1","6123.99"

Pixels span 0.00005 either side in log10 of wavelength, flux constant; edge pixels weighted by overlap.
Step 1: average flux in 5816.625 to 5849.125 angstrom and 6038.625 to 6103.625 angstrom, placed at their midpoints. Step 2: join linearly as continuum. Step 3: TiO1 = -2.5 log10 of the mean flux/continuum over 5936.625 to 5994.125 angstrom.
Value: 0.15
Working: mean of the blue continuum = 166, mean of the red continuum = 174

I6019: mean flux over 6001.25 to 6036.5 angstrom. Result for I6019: 160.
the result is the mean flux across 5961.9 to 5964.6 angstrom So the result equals 145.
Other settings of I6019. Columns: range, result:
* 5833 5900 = 131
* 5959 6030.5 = 155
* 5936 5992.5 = 148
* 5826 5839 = 169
